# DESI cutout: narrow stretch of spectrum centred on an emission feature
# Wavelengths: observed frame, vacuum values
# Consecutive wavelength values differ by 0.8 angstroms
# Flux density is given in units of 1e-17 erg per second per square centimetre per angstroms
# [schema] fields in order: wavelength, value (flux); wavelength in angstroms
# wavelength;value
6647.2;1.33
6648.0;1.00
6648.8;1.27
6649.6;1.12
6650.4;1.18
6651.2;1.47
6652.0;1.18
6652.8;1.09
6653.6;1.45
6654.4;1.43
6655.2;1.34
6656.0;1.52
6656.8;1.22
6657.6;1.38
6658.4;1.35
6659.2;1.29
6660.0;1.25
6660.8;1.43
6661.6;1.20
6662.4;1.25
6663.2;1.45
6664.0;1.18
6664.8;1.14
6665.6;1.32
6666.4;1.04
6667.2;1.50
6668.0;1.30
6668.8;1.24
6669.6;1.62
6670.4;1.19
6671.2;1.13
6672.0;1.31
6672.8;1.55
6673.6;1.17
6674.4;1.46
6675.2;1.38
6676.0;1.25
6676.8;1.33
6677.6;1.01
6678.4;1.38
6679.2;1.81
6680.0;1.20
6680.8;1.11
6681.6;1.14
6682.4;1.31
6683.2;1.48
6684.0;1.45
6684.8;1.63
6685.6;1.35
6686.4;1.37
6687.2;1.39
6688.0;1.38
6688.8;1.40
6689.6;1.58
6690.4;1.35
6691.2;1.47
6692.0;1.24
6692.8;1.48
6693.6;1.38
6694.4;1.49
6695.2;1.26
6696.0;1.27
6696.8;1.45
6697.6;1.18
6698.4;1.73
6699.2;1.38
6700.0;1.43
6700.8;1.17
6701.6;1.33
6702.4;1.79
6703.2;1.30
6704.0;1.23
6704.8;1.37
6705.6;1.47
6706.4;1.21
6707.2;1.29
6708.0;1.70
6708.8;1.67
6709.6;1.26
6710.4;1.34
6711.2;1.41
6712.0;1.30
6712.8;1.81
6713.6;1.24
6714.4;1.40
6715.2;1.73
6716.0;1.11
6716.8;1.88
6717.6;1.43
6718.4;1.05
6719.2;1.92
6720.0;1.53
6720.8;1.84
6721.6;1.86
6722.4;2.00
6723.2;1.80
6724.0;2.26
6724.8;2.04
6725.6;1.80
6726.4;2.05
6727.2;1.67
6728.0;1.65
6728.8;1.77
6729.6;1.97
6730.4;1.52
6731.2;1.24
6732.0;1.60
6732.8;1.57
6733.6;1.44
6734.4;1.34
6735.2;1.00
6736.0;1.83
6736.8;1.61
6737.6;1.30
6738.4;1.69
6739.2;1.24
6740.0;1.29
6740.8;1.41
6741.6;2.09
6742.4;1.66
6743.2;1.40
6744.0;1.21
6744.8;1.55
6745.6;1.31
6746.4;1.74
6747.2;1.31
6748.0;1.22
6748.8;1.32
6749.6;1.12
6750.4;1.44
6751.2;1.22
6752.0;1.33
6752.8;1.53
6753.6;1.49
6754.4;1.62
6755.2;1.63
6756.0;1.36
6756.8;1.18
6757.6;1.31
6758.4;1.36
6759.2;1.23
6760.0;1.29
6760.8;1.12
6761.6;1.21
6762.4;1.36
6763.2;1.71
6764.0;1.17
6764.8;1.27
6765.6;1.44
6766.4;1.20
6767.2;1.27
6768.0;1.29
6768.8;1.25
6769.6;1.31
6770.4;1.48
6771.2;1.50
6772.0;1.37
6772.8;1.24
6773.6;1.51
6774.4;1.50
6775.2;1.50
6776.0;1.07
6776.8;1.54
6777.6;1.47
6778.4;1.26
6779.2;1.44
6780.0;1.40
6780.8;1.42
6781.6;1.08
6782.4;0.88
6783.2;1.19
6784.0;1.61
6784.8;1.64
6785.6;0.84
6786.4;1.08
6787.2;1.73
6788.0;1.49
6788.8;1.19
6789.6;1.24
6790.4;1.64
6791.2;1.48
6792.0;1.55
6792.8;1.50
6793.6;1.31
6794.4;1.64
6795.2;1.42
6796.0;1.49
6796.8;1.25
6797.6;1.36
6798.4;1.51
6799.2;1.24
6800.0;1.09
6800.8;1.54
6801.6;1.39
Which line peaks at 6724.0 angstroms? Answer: Hgamma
